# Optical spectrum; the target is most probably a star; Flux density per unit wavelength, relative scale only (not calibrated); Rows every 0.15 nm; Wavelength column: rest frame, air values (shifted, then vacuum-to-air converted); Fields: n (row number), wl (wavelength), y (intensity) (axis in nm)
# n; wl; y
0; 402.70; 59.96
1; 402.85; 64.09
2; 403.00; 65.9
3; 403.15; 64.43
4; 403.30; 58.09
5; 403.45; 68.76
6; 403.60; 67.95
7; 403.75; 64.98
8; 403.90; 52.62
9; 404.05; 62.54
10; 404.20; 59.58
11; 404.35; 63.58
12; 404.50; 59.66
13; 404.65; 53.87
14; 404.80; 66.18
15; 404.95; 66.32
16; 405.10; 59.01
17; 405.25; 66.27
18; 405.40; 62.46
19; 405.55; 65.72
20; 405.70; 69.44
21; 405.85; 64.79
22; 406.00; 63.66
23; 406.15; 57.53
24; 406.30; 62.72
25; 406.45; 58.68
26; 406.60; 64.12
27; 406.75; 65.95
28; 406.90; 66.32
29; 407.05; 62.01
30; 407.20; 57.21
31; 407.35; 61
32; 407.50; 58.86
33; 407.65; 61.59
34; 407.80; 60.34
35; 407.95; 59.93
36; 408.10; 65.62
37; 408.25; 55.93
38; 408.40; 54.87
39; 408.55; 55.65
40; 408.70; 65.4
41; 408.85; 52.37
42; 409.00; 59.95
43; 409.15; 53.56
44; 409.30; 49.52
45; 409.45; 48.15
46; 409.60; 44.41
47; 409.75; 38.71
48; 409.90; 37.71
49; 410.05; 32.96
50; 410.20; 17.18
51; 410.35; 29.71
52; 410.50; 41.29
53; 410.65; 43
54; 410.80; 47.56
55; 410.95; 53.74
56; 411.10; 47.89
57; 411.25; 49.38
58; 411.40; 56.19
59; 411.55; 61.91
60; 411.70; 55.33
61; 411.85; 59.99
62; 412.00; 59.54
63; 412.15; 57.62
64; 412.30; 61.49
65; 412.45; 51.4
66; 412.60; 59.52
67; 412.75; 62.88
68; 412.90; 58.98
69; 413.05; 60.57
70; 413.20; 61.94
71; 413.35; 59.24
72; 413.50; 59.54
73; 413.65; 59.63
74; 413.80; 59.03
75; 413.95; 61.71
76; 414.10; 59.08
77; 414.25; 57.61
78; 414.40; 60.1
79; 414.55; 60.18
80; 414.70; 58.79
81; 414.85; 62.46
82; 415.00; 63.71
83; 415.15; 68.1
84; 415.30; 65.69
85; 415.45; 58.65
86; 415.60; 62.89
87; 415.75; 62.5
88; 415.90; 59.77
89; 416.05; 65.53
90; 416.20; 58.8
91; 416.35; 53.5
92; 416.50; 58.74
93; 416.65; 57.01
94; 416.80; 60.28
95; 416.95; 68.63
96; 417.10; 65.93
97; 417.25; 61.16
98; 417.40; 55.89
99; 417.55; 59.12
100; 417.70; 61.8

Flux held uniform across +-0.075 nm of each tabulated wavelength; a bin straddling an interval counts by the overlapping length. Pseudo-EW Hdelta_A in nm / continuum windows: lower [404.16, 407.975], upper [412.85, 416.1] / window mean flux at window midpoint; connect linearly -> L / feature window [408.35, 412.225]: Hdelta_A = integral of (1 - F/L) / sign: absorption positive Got 0.80 nm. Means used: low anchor 62.2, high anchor 61.2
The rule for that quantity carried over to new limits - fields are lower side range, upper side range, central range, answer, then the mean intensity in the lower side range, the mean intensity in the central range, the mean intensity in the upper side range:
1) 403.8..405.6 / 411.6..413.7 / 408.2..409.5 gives 0.11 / 61.5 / 55.2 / 59.1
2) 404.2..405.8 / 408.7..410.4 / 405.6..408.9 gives -0.50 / 63.1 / 61.2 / 43.4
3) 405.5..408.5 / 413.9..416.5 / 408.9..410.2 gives 0.37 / 61.7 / 44.1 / 61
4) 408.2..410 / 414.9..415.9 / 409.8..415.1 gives 0.36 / 51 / 54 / 63.3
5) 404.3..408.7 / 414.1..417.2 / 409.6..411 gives 0.54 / 61.8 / 38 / 61.4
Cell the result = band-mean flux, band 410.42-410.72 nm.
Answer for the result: 41.9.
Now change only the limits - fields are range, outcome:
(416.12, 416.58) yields 57.1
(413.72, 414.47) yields 59.5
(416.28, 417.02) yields 59.6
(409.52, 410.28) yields 34.3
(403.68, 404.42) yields 60.6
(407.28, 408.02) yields 60.3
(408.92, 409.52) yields 52.8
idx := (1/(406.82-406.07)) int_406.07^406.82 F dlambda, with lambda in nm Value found 61.8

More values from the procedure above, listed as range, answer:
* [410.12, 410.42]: 23.5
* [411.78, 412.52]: 58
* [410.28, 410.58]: 35.7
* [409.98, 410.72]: 32.8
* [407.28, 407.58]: 59.9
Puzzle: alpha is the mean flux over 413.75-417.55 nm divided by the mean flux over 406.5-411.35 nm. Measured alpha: 1.17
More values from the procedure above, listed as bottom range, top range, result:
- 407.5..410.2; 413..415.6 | 1.17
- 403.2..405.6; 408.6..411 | 0.72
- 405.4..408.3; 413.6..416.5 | 0.98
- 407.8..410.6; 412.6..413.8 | 1.25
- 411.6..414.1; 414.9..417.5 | 1.04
